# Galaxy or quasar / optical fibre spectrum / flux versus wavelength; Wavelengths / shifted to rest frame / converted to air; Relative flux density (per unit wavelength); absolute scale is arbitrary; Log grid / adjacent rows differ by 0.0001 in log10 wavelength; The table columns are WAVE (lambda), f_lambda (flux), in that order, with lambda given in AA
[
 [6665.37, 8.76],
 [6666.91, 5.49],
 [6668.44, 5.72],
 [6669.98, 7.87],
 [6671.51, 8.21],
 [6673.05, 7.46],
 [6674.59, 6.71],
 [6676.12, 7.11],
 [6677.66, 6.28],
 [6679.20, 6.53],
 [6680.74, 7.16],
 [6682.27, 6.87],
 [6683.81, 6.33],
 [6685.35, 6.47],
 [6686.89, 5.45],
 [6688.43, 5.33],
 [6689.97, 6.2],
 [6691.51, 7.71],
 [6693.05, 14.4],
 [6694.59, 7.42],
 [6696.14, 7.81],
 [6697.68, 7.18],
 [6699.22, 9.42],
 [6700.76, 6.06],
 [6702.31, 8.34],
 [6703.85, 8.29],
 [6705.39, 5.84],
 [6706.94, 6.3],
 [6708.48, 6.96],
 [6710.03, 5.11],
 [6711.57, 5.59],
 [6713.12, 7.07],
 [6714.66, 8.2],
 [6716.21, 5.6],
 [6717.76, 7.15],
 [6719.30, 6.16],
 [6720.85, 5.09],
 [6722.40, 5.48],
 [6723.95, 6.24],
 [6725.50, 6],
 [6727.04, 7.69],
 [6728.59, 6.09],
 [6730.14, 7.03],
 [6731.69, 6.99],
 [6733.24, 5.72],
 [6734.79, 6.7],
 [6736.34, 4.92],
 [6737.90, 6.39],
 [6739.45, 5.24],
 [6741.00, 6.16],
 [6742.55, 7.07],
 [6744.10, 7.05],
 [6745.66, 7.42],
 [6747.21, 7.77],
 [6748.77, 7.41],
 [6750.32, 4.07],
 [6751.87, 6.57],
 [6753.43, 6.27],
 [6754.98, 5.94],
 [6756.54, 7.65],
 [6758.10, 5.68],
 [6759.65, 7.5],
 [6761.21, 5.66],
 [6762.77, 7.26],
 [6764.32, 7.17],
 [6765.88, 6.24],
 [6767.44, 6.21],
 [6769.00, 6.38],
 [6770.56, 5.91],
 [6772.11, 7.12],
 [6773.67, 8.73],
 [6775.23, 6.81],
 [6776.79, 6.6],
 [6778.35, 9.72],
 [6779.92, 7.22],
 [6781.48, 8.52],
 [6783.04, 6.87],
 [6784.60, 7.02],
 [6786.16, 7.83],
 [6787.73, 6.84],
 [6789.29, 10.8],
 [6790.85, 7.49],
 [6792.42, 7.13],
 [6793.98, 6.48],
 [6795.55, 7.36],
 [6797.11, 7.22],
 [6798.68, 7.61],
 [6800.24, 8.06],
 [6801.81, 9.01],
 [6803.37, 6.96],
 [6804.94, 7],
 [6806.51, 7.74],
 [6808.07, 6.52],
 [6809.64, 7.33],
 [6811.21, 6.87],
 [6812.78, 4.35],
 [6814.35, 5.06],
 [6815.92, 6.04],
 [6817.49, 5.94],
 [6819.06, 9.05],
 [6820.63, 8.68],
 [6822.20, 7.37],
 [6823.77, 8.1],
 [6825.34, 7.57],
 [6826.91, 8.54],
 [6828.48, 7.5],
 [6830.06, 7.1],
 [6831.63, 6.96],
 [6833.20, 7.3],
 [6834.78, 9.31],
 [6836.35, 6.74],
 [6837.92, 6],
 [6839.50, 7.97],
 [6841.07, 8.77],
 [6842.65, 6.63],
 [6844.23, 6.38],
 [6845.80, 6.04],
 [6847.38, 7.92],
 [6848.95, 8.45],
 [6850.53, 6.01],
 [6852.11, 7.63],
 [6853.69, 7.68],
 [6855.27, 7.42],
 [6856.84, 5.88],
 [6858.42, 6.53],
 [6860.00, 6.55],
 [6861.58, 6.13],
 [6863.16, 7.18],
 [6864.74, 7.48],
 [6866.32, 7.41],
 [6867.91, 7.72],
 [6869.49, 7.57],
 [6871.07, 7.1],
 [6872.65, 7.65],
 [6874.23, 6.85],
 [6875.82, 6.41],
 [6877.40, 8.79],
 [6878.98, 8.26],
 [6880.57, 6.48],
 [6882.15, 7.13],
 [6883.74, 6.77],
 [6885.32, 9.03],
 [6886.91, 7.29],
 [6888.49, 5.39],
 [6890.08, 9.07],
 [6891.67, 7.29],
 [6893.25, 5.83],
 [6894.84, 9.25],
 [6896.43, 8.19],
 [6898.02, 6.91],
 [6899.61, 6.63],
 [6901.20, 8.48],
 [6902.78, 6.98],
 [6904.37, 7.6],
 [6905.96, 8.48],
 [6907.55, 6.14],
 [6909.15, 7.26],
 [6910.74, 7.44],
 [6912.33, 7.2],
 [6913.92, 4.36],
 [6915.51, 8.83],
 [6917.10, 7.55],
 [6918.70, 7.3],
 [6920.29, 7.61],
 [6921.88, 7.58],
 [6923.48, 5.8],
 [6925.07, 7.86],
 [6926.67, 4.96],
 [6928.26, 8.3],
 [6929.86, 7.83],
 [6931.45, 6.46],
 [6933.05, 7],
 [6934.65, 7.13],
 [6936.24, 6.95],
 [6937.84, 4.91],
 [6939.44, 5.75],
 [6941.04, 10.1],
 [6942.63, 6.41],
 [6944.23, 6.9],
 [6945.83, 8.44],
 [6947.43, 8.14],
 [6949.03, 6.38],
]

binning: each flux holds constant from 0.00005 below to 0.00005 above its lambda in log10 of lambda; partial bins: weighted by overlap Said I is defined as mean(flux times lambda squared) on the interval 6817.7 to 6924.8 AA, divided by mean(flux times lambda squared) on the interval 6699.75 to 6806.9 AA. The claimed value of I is 1.11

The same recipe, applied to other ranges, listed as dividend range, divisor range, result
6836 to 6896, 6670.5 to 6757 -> 1.12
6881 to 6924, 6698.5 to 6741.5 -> 1.19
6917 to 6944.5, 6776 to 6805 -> 0.95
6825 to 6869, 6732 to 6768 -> 1.16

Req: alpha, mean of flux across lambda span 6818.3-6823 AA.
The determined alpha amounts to 8.37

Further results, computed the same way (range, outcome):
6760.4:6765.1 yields 6.7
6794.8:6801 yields 7.57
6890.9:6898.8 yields 7.5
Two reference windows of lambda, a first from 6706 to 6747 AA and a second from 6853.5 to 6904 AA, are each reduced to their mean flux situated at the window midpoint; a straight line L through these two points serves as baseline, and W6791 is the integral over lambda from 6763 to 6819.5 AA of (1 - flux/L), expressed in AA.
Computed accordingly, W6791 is -3.6 AA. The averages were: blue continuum 6.38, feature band 7.19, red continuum 7.29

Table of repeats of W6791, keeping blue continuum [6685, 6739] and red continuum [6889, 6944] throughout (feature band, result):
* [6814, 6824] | -0.29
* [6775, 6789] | -1.40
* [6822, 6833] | -0.87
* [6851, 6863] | 0.44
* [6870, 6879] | -0.41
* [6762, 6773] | 0.44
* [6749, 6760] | 1.02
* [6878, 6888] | -0.44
